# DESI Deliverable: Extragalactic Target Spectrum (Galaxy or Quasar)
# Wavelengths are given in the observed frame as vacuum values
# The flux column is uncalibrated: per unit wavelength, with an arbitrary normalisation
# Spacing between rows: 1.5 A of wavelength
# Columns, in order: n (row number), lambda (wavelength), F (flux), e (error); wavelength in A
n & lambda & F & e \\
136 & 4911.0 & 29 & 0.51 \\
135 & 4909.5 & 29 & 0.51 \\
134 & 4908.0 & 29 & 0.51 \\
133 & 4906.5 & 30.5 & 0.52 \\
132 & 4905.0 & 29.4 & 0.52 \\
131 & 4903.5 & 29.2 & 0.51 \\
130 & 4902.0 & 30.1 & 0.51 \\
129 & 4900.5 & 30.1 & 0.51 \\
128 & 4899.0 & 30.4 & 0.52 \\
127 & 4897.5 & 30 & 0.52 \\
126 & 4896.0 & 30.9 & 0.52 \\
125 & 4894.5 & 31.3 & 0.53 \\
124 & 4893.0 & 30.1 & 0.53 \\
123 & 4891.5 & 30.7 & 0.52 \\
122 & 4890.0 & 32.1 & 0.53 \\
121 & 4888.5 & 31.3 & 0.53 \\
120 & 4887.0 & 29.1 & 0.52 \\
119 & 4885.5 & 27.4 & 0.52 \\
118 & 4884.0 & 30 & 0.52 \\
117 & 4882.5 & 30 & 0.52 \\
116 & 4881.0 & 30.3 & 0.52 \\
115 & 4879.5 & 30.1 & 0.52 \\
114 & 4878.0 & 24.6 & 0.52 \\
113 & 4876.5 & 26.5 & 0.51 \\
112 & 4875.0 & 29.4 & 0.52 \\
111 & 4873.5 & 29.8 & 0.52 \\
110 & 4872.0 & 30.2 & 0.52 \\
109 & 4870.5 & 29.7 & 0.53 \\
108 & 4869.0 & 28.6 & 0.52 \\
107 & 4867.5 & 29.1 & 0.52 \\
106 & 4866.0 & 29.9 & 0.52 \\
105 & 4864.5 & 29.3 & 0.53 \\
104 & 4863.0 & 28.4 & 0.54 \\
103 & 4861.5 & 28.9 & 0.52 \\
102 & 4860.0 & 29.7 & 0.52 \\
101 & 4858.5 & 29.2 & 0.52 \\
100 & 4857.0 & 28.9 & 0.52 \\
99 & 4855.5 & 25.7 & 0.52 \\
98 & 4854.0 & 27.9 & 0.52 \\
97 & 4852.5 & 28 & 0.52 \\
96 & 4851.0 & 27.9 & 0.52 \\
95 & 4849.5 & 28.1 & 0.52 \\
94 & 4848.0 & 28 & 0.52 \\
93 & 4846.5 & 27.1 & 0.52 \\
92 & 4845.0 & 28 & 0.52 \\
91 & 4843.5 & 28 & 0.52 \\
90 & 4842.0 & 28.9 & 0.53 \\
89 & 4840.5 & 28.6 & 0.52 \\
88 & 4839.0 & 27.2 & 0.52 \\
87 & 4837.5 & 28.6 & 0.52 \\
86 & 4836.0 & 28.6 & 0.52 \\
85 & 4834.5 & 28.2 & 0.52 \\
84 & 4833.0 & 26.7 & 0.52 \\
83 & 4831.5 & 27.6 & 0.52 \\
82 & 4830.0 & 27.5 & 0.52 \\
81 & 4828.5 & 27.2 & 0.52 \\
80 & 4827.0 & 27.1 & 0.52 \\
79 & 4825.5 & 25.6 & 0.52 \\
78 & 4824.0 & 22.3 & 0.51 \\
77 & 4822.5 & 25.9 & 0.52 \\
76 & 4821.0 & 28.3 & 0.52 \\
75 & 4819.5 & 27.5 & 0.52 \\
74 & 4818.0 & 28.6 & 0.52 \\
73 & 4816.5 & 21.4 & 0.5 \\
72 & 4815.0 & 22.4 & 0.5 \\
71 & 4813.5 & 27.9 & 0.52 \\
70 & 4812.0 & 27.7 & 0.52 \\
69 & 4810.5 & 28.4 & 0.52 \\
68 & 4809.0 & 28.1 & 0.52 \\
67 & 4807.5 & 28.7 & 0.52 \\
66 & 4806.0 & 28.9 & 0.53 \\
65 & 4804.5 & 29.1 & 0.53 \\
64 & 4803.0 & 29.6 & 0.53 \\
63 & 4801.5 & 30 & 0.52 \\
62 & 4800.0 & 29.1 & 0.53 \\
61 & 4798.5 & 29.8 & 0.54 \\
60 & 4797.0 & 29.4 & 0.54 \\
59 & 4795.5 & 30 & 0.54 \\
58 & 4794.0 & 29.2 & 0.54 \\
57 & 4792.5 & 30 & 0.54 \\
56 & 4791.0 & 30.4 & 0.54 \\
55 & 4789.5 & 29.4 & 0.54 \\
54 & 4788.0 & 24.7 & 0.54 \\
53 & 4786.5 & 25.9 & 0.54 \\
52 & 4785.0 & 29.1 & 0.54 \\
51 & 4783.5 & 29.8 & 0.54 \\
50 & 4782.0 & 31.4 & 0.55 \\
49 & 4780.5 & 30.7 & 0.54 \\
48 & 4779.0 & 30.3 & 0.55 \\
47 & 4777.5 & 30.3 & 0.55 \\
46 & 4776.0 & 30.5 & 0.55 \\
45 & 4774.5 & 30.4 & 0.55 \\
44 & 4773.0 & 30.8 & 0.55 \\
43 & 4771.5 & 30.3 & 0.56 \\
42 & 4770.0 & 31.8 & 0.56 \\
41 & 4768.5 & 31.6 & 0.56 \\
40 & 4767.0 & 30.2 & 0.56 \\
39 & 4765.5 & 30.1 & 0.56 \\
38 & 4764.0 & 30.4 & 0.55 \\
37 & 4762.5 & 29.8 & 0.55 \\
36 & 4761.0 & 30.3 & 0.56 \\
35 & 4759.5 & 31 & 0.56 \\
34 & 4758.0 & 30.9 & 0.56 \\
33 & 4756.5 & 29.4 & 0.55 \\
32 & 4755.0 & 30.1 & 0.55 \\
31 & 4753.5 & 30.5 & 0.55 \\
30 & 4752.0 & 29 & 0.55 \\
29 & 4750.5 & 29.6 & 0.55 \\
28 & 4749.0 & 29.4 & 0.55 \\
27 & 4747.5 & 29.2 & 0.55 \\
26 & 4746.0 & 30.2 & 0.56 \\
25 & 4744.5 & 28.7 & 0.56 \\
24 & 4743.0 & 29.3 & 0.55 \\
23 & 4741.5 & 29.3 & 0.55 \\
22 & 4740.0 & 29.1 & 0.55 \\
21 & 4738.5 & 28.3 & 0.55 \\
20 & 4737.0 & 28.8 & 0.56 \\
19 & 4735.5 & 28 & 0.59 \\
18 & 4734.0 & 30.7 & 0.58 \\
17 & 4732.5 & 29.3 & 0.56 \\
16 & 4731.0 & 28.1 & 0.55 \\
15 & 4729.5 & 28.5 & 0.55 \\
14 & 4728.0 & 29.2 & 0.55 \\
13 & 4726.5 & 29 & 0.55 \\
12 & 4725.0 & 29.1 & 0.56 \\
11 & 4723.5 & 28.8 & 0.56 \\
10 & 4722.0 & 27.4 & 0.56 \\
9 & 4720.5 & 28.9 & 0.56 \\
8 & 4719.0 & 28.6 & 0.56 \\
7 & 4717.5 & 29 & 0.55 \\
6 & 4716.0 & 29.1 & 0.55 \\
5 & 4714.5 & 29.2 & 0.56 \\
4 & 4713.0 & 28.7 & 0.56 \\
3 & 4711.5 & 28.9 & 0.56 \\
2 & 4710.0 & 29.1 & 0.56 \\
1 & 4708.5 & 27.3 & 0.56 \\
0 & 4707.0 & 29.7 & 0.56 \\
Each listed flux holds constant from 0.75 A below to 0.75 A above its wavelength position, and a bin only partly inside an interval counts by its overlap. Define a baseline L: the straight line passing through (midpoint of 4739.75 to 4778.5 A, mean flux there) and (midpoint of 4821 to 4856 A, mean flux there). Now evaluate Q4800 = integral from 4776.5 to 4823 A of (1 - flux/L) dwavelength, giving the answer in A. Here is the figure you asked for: 0.4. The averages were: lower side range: 30.1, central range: 28.5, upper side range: 27.4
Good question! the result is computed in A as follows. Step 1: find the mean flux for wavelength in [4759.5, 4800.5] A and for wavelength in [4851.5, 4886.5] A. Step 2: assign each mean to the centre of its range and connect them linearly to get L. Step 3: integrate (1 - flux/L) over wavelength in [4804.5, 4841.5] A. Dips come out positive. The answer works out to 2.8 A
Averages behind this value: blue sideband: 29.9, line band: 27.1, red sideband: 28.8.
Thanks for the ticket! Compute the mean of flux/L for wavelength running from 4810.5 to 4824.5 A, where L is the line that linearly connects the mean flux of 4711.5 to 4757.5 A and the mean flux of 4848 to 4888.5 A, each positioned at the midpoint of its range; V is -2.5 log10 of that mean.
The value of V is 0.11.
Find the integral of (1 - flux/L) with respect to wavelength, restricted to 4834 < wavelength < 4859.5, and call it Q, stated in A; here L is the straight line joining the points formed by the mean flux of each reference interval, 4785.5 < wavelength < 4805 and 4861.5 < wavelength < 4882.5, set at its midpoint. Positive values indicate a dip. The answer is 0.8 A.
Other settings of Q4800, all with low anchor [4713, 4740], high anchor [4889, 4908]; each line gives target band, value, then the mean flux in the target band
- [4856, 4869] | 0.4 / 29.1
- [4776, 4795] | 0.0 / 29.3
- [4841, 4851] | 0.6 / 28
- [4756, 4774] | -0.9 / 30.6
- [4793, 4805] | 0.0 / 29.5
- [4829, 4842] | 0.8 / 27.9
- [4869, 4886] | 0.7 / 28.9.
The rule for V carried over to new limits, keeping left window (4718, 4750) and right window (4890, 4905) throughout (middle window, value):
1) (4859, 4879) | 0.05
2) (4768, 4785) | -0.05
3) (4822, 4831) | 0.15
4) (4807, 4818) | 0.12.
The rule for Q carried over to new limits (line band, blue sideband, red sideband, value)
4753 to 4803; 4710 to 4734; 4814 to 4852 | -3.55 A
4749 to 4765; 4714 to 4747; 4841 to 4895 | -0.63 A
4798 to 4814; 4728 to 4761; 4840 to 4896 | 0.19 A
